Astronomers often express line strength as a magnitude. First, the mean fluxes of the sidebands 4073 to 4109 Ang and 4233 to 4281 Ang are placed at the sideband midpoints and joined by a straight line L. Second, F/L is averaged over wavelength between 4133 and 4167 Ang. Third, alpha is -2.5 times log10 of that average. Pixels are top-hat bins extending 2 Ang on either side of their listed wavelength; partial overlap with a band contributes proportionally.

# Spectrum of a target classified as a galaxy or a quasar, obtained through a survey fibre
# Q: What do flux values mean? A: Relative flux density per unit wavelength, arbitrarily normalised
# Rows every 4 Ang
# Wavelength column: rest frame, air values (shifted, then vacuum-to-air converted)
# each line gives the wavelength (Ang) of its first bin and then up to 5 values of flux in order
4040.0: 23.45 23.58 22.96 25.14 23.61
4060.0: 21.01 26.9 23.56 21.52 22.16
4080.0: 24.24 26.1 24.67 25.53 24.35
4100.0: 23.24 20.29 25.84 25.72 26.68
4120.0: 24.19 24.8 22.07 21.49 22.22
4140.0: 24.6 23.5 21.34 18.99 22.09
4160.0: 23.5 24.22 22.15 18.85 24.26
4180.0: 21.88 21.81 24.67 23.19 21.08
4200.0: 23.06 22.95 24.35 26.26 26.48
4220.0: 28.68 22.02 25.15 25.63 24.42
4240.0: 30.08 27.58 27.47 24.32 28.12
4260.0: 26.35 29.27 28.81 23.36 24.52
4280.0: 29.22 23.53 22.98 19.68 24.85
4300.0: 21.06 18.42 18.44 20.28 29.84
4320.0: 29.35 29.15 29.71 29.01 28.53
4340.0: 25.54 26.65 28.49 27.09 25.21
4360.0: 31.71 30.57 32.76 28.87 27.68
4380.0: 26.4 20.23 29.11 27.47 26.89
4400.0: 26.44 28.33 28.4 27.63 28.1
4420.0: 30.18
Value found 0.11 mag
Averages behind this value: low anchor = 23.9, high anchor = 26.9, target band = 22.5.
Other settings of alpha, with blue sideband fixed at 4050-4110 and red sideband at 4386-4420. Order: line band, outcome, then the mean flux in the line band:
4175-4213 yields 0.09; 23.3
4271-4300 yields 0.11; 23.8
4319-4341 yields -0.06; 28.6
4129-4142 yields 0.09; 22.7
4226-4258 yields -0.03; 26.6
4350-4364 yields -0.04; 28.4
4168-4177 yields 0.17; 21.4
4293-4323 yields 0.15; 23.3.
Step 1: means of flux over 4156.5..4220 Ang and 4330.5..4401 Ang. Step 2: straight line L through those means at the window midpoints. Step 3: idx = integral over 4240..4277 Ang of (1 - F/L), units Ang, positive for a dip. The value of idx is -2.65 Ang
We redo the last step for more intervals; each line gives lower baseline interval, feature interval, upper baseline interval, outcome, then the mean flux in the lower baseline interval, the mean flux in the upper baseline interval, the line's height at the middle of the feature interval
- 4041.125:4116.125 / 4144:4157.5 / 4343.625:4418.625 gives 2.0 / 24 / 27.8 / 24.9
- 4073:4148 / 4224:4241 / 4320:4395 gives 0.2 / 23.9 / 28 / 25.9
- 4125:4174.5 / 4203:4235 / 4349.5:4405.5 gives -1.8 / 22.2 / 27.8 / 23.9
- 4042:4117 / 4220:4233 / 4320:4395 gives 0.6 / 24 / 28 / 26.1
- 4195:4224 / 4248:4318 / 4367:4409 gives 3.6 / 24.6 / 27.4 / 25.8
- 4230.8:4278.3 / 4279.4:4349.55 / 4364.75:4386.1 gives 4.9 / 26.7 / 27.4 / 27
